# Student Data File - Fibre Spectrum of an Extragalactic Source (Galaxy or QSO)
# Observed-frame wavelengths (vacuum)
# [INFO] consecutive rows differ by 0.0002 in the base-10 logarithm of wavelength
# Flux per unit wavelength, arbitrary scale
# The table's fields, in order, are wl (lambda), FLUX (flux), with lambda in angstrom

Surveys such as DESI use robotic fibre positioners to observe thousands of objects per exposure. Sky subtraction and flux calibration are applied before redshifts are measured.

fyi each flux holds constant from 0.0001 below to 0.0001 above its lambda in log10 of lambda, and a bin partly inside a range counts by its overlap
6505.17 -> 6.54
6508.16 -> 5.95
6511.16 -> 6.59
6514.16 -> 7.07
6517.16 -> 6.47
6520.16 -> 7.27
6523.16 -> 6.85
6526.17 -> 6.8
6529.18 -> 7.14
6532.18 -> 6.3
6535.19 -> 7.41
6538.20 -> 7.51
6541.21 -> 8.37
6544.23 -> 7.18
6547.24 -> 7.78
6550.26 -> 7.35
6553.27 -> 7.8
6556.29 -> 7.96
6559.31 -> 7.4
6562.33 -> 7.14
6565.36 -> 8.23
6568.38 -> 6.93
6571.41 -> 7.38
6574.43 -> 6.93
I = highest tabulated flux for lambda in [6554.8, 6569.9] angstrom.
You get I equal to 8.23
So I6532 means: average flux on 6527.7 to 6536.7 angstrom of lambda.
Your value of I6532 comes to 6.95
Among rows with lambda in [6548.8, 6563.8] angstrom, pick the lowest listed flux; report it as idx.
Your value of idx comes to 7.14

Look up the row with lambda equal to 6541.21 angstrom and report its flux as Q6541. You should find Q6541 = 8.37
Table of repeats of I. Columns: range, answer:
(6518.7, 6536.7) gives 7.41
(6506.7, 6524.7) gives 7.27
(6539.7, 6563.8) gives 8.37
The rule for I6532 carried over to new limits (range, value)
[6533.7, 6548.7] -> 7.65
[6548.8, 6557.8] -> 7.71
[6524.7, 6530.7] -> 6.97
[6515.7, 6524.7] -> 6.86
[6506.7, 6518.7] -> 6.52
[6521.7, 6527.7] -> 6.82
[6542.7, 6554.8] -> 7.53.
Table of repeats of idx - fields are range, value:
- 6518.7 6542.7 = 6.3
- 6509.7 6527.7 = 6.47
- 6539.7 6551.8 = 7.18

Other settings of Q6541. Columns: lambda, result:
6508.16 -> 5.95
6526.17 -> 6.8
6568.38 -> 6.93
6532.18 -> 6.3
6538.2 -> 7.51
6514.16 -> 7.07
